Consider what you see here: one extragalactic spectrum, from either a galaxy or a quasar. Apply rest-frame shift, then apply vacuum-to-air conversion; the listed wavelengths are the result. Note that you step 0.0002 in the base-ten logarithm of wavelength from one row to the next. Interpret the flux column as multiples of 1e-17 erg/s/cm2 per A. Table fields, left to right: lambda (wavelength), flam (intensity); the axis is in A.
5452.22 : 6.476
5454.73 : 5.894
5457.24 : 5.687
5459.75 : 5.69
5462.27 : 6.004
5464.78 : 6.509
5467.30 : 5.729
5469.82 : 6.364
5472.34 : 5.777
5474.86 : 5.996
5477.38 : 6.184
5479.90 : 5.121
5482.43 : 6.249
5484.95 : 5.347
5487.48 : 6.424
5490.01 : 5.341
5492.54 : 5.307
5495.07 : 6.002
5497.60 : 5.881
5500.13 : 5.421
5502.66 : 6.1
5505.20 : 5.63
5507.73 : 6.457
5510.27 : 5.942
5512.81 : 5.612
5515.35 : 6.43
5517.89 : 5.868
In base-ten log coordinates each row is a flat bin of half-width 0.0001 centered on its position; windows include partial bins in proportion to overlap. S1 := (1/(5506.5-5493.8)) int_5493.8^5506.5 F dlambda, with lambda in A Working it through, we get 5.81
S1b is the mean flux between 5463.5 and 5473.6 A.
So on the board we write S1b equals 6.1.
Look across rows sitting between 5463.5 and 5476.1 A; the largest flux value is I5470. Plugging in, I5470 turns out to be 6.509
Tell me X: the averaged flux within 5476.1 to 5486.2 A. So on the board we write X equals 5.73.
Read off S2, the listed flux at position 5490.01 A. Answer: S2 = 5.341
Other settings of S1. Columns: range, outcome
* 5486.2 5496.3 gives 5.76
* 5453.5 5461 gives 5.76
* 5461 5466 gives 6.25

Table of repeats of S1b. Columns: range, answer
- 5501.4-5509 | 6.06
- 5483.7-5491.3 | 5.7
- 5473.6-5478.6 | 6.09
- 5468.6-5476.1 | 6.04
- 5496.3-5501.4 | 5.66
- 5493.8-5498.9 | 5.94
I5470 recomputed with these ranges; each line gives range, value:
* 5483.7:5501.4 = 6.424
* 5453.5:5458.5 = 5.894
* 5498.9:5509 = 6.457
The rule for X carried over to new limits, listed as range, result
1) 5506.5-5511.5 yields 6.2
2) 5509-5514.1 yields 5.78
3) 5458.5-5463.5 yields 5.84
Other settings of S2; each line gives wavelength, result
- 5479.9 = 5.121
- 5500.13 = 5.421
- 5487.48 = 6.424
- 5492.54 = 5.307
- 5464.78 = 6.509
